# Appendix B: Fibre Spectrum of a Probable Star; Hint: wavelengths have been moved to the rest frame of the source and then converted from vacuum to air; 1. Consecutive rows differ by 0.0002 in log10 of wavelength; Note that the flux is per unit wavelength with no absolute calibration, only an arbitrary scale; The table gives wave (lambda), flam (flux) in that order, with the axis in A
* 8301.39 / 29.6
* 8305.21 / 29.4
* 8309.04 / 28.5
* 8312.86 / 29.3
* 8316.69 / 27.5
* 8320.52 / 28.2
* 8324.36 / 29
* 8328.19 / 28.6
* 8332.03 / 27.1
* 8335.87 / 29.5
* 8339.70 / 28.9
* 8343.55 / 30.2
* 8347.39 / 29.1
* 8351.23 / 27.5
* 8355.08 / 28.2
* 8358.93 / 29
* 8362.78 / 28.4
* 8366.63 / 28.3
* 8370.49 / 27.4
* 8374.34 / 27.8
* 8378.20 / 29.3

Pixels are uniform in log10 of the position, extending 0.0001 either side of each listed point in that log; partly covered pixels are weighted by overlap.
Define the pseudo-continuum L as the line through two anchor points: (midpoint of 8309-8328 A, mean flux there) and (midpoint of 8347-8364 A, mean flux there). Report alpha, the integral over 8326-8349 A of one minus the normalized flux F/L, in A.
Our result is -0.37 A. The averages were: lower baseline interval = 28.5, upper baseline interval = 28.4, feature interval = 28.9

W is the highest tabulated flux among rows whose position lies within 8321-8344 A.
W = 30.2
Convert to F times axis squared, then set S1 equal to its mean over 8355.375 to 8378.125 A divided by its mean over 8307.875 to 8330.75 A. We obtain 1.00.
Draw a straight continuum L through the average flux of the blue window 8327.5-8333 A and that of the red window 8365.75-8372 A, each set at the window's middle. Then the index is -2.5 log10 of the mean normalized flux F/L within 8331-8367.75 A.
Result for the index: -0.03 mag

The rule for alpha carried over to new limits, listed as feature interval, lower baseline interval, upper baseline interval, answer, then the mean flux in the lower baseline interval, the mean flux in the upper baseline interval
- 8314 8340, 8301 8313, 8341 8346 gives 1.02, 29.2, 29.9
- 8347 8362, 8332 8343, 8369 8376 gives -0.04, 29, 27.6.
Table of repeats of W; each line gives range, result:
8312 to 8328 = 29.3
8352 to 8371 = 29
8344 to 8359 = 29.1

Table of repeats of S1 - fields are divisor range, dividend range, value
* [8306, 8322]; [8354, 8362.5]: 1.02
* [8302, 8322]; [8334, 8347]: 1.04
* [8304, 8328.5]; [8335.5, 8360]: 1.02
